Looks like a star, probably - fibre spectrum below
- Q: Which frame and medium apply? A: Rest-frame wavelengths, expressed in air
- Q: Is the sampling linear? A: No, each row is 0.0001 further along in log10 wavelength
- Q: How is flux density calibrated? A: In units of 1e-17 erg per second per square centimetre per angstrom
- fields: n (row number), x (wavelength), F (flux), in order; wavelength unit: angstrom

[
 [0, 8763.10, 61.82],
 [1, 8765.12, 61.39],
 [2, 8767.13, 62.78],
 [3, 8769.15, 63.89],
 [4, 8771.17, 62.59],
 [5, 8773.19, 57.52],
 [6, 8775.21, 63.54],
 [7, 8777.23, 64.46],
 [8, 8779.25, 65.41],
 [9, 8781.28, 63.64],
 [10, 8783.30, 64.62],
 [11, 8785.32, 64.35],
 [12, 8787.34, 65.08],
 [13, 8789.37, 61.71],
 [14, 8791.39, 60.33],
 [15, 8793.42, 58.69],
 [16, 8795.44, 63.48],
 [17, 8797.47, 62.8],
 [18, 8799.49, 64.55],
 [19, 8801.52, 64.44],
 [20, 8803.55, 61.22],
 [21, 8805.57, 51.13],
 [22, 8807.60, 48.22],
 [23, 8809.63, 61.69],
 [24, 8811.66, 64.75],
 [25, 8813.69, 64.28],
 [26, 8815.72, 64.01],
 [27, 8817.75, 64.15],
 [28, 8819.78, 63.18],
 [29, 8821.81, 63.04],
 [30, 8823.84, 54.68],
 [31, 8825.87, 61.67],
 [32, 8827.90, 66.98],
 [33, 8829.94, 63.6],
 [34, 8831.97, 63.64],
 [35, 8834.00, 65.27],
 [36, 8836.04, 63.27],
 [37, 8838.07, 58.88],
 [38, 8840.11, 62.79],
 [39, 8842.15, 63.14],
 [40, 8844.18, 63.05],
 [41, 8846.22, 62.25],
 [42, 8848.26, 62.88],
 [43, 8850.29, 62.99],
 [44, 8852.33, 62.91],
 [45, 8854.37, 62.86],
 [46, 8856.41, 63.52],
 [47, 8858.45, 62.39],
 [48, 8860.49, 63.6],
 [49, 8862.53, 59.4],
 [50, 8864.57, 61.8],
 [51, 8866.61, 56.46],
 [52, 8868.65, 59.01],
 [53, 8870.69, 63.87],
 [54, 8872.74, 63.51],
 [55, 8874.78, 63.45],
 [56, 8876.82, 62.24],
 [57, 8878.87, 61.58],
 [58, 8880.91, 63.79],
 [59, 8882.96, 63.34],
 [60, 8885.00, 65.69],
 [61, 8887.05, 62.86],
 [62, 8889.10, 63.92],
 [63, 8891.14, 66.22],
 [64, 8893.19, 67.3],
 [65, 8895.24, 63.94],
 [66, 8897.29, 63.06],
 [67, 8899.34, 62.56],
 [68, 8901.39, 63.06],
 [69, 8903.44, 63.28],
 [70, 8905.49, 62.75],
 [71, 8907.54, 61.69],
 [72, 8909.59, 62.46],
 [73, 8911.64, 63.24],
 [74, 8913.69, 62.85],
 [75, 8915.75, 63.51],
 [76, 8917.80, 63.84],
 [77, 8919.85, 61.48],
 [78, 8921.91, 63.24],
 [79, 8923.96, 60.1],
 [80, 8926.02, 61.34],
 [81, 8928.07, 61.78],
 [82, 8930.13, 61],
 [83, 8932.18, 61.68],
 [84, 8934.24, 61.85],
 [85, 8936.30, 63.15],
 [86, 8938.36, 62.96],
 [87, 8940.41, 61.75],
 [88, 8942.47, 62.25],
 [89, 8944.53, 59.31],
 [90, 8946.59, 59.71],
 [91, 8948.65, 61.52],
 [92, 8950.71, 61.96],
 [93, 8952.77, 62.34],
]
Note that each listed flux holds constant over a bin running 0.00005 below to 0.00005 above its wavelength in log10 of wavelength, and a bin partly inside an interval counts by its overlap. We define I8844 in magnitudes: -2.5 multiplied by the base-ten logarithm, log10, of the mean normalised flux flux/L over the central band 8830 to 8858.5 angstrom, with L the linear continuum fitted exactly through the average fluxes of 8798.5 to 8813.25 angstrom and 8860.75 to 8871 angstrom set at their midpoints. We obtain -0.05 mag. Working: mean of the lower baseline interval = 59.6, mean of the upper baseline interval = 60.1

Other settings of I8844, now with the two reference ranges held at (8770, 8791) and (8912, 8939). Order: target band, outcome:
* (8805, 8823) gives 0.04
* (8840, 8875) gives 0.01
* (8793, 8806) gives 0.03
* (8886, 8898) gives -0.04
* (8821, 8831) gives 0.02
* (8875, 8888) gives -0.01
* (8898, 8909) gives -0.01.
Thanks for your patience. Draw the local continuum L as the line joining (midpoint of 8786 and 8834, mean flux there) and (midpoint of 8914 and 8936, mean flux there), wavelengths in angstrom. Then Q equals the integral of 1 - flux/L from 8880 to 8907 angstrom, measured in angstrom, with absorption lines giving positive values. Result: -0.9 angstrom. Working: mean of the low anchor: 61.7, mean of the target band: 63.9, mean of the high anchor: 62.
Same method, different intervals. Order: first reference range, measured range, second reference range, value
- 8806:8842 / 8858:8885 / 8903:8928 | 0.1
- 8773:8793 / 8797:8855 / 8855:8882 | 0.5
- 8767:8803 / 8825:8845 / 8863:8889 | -0.2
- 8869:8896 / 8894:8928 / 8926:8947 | 0.0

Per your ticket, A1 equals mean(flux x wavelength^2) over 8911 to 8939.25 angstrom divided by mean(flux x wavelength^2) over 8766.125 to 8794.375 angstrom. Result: 1.0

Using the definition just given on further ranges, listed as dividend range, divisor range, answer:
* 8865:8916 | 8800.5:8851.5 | 1.03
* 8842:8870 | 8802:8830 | 1.03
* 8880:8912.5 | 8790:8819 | 1.07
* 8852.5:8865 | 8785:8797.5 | 1.02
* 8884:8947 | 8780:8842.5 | 1.04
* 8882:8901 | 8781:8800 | 1.05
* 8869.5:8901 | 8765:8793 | 1.04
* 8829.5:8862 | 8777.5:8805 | 1.01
